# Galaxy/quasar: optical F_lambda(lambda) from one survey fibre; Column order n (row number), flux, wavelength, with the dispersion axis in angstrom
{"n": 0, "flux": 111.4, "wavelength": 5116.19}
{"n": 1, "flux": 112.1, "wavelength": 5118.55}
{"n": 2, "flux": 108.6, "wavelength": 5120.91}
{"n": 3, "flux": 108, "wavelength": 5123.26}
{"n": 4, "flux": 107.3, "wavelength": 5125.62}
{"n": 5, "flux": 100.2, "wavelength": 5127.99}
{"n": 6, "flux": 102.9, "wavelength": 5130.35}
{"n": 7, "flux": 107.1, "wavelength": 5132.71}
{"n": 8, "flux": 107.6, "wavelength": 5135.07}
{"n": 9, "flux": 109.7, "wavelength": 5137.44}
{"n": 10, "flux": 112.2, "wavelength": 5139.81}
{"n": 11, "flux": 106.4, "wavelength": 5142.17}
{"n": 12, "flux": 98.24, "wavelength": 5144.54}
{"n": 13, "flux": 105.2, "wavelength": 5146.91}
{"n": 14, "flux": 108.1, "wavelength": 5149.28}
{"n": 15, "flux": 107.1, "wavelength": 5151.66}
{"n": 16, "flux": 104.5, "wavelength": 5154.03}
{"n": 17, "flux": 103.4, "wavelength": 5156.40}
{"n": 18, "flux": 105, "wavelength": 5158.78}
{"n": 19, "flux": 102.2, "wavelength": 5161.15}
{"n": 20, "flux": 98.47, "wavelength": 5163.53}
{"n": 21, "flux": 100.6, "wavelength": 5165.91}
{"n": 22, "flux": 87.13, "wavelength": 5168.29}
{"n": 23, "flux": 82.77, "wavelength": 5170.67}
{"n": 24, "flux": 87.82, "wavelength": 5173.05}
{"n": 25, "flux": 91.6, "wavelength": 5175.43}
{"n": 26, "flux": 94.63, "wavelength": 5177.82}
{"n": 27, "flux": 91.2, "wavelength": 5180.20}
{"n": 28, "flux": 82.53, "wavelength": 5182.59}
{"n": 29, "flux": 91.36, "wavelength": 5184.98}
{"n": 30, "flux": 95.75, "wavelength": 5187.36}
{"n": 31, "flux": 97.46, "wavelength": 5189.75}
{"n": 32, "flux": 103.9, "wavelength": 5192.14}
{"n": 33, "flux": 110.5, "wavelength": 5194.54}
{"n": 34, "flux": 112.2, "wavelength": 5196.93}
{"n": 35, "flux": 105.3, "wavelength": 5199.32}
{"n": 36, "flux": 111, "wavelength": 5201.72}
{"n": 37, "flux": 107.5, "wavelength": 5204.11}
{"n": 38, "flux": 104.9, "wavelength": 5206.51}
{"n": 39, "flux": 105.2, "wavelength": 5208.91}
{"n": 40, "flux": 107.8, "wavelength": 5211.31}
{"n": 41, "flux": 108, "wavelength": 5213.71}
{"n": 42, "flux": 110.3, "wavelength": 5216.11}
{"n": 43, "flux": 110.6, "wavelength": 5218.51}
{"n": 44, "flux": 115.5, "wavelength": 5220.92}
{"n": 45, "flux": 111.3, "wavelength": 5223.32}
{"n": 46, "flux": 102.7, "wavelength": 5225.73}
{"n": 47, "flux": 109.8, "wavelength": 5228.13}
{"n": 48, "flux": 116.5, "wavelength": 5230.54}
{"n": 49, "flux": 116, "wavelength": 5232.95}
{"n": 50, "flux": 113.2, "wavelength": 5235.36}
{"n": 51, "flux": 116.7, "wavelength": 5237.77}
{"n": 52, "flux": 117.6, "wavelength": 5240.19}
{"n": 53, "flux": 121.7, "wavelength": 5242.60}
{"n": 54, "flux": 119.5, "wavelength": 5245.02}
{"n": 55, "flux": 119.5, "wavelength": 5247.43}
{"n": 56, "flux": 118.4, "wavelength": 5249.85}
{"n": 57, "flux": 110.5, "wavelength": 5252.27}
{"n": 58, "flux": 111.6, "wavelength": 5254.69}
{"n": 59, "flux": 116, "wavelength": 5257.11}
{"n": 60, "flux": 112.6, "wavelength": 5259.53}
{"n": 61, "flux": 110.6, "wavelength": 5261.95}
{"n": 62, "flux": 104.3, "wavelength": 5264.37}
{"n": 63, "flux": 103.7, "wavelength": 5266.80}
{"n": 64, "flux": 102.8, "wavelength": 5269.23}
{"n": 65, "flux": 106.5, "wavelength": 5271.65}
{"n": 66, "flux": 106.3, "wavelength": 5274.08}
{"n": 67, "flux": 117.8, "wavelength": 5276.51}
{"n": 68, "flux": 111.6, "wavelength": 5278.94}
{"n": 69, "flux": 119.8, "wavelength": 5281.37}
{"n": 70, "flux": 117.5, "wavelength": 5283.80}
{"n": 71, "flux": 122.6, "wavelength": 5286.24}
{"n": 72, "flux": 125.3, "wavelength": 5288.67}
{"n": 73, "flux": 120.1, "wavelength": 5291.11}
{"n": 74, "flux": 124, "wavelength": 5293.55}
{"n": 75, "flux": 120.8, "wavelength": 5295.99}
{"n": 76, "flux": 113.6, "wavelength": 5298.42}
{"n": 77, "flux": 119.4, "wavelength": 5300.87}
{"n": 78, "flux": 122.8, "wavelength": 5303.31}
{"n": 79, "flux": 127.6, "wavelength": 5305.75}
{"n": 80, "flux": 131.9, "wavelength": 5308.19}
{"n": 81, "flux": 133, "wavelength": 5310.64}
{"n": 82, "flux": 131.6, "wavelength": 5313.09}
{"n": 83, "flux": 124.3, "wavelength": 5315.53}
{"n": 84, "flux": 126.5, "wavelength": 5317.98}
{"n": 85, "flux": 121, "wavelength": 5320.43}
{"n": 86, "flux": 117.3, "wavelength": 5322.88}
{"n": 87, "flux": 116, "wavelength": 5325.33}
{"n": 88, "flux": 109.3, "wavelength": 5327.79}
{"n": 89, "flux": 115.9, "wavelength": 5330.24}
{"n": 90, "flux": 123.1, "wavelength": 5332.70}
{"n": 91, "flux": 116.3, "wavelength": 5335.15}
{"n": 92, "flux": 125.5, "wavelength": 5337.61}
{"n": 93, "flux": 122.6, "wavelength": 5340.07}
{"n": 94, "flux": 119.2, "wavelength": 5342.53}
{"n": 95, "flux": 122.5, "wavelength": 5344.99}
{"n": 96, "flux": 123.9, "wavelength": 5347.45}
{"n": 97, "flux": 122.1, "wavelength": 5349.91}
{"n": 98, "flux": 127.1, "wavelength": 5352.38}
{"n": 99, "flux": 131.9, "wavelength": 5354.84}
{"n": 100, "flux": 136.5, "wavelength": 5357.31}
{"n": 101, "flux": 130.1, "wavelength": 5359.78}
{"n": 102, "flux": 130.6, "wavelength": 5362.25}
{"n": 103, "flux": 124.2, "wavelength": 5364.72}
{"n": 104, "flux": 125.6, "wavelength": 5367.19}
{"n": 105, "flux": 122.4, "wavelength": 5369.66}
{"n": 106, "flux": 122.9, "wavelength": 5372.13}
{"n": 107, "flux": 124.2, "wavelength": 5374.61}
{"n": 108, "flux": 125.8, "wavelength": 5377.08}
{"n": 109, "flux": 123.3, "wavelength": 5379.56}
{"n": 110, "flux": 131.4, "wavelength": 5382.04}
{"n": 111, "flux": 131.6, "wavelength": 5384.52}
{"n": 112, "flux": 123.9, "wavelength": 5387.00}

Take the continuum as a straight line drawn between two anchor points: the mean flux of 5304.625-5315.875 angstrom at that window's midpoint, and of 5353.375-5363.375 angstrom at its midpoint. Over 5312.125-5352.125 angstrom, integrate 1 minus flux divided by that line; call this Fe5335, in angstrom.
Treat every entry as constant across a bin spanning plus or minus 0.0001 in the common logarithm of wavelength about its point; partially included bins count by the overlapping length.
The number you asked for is 3.0 angstrom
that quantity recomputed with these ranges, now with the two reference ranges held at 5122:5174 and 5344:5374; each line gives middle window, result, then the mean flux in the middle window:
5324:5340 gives 0.7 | 118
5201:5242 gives -0.1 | 111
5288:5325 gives -1.0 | 124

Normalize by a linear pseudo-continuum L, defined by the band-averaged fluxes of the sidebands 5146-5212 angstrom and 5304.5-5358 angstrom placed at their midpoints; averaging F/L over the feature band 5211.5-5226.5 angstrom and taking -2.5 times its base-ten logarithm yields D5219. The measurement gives -0.04 mag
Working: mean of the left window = 100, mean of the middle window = 110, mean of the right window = 124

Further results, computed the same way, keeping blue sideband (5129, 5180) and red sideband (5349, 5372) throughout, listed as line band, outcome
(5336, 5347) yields 0.025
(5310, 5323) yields -0.036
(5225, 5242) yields -0.026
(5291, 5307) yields -0.015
